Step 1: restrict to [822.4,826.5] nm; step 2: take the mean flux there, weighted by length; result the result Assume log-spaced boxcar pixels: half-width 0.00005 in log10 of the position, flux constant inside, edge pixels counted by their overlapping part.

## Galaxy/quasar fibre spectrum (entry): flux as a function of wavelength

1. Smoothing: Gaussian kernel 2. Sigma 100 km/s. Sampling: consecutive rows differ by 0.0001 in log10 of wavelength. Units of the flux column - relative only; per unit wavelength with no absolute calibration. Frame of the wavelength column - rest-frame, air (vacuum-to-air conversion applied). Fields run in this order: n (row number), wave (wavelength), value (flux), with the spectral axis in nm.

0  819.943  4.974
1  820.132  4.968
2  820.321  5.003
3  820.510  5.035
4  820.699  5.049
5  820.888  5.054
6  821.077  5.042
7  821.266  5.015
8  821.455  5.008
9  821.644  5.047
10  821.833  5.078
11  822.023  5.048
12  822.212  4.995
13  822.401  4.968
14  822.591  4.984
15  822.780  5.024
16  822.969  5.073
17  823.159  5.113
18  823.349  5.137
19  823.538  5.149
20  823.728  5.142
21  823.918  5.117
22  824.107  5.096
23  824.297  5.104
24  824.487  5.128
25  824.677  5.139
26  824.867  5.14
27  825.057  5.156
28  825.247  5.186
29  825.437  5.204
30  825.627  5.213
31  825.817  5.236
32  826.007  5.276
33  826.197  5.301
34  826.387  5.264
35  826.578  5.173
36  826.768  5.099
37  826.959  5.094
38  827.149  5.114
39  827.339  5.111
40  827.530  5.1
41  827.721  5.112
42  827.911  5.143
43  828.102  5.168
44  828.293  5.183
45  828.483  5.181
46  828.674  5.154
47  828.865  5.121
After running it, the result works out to 5.15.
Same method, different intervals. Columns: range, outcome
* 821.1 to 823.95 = 5.06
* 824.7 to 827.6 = 5.18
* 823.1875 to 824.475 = 5.12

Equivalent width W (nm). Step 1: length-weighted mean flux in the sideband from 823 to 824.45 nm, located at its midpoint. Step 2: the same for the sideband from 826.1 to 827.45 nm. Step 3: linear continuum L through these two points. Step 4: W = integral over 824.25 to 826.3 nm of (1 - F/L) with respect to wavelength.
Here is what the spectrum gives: -0.02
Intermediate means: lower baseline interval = 5.12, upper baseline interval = 5.16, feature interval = 5.19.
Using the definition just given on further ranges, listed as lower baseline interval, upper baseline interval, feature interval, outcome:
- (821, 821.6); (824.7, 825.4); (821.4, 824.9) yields 0.01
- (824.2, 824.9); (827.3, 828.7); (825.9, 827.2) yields -0.01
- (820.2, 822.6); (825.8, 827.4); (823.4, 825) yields 0.00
